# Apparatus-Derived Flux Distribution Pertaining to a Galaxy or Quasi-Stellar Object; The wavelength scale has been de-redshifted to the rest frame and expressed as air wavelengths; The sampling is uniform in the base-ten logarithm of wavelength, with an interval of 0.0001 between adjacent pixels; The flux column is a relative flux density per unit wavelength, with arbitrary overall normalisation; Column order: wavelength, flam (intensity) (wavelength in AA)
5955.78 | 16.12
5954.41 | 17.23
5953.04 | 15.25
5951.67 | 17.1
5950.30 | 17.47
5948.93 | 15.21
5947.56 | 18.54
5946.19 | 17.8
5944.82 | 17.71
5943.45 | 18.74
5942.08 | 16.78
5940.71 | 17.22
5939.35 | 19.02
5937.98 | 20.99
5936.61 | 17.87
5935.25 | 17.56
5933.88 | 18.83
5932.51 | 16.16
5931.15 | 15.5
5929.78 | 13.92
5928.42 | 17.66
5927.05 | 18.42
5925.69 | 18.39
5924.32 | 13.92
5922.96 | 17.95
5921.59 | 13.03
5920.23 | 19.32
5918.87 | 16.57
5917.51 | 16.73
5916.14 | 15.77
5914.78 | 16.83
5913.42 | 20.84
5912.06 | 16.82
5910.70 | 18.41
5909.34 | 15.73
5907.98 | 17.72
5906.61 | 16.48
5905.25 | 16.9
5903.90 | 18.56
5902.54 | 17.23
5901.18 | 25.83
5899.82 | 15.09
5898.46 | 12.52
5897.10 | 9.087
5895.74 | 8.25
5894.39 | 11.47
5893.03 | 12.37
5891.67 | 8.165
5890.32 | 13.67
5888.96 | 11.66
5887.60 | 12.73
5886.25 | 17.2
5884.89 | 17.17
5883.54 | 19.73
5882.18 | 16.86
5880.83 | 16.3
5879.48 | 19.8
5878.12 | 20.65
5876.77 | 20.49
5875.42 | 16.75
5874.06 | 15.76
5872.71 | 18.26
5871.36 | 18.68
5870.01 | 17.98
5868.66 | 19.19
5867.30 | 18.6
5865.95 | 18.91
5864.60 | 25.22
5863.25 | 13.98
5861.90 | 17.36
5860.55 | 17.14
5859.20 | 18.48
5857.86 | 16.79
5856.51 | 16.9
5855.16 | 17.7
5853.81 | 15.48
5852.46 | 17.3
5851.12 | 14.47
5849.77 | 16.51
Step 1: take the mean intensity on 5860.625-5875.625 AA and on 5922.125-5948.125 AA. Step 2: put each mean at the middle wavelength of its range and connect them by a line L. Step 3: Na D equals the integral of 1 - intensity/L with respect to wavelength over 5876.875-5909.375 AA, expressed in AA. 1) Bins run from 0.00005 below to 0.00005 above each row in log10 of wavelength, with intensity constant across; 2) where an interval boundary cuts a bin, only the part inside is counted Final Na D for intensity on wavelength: 4.4 AA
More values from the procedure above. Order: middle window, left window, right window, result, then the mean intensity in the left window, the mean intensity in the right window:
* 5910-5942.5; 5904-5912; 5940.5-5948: 0.4 AA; 17.1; 17.8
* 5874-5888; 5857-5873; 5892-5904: -1.2 AA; 18.4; 14.1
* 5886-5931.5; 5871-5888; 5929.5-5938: 4.7 AA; 17.8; 17.1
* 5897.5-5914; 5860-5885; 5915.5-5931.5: -0.4 AA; 18.4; 16.4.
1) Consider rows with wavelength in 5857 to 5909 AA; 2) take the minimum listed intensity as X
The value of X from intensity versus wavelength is 8.165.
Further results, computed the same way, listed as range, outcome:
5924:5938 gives 13.92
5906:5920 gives 15.73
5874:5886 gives 15.76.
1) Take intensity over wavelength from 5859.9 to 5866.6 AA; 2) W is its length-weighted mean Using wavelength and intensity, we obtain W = 18.5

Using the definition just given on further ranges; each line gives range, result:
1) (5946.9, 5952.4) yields 17.1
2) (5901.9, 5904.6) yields 18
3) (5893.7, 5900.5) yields 11.3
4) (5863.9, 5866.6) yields 22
